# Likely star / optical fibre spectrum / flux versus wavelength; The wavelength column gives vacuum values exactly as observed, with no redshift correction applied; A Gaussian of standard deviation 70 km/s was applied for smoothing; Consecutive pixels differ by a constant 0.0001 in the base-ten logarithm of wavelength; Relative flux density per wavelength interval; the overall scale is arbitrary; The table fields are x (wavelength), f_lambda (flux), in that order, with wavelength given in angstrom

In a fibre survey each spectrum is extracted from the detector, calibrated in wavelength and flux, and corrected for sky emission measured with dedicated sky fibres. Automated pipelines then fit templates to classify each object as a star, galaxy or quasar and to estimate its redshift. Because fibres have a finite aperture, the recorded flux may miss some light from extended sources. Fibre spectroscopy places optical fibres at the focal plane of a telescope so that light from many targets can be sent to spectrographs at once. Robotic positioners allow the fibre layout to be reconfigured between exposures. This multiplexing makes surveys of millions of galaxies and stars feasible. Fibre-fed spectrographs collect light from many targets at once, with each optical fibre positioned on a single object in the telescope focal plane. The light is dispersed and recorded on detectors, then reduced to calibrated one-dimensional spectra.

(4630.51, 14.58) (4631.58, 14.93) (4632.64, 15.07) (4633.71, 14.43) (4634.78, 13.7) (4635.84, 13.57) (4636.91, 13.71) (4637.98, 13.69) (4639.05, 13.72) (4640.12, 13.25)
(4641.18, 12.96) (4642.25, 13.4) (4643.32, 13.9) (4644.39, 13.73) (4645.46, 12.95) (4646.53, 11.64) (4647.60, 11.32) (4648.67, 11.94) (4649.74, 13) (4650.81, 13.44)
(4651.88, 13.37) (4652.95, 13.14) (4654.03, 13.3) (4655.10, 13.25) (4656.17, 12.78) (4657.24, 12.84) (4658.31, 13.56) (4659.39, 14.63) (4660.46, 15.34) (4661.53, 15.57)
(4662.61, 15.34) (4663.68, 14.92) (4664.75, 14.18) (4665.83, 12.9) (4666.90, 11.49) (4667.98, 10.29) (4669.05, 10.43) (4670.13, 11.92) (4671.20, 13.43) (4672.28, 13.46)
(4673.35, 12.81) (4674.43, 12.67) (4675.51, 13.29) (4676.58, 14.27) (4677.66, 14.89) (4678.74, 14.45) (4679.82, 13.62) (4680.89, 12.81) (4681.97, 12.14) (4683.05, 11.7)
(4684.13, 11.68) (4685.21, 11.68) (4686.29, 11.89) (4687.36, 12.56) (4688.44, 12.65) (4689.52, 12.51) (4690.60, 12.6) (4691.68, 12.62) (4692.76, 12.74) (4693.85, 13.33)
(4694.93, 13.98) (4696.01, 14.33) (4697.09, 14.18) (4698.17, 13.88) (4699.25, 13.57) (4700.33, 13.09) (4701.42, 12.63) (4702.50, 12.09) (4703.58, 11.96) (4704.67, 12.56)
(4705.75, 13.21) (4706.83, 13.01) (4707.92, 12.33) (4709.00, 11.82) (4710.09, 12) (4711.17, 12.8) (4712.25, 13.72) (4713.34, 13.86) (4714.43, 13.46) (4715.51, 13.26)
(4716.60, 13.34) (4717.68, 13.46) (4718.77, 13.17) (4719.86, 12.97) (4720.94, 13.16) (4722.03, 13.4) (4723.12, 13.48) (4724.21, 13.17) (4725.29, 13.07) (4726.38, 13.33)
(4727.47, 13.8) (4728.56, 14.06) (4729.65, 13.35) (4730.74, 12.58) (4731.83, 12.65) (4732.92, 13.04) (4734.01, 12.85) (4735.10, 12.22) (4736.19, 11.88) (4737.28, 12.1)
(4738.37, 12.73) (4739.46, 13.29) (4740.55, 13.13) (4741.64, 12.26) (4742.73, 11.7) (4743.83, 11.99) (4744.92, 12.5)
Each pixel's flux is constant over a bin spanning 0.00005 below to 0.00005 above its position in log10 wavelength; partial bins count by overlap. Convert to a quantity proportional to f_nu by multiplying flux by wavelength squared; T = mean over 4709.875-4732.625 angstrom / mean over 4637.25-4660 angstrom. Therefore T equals 1.04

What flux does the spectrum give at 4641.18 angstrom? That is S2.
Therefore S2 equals 12.96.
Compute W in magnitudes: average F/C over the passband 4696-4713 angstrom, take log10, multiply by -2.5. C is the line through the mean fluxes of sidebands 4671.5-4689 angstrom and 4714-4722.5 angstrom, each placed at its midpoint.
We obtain 0.02 mag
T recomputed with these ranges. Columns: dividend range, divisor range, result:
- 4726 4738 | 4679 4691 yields 1.06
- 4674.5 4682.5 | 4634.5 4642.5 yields 1.02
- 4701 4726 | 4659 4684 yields 0.99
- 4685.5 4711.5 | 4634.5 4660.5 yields 0.99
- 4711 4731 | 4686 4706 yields 1.04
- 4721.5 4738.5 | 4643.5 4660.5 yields 1.03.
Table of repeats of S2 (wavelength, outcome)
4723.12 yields 13.48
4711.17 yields 12.8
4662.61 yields 15.34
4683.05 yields 11.7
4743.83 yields 11.99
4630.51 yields 14.58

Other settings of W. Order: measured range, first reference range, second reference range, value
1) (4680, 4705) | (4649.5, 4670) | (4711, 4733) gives 0.046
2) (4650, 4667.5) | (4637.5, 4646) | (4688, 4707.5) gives -0.032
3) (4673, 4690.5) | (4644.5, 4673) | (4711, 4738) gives 0.022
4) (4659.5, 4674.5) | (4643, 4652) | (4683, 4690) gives -0.068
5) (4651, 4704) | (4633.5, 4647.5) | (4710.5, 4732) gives 0.017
